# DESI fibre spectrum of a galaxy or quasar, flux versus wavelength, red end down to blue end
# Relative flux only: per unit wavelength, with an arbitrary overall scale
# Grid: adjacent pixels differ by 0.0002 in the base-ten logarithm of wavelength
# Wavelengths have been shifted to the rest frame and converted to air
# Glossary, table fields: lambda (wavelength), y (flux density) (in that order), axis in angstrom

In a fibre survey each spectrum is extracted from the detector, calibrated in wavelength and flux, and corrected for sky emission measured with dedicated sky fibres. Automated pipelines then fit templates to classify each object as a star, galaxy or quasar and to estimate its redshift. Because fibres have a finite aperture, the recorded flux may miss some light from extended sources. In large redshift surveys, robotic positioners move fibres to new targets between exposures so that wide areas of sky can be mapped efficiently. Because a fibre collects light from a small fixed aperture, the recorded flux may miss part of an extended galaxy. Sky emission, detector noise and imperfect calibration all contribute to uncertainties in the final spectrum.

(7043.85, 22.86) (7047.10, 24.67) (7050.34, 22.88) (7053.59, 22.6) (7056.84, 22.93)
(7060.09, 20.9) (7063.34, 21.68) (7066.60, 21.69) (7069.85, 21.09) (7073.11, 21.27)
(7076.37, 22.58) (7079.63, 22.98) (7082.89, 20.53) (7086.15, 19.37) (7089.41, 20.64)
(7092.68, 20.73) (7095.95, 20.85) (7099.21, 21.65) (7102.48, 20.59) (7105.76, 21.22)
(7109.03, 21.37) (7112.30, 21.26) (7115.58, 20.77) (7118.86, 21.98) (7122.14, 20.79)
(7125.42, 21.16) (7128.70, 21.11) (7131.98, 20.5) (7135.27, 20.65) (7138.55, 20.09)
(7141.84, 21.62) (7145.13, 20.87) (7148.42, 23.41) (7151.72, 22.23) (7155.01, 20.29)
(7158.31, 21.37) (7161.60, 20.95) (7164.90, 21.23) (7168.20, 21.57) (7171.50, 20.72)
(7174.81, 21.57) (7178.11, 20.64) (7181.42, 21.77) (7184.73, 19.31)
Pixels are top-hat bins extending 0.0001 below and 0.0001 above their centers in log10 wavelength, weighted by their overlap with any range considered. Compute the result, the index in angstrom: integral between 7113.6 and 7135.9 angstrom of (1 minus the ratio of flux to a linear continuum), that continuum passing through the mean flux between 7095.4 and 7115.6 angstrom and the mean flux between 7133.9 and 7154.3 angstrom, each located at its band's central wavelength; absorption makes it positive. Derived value 0.3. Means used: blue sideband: 21.1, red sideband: 21.4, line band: 21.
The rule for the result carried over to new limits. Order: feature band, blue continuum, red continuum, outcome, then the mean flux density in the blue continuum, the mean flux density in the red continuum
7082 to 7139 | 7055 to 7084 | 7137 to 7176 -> 1.8 angstrom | 21.8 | 21.3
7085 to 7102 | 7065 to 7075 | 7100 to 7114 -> 0.4 angstrom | 21.4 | 21.1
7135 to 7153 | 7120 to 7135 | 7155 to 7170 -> -0.4 angstrom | 20.9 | 21.2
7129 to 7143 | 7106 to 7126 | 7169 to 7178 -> 0.3 angstrom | 21.2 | 21.1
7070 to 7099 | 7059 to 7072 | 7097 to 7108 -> 0.1 angstrom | 21.4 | 21.2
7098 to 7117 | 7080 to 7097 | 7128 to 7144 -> -0.4 angstrom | 20.6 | 20.8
